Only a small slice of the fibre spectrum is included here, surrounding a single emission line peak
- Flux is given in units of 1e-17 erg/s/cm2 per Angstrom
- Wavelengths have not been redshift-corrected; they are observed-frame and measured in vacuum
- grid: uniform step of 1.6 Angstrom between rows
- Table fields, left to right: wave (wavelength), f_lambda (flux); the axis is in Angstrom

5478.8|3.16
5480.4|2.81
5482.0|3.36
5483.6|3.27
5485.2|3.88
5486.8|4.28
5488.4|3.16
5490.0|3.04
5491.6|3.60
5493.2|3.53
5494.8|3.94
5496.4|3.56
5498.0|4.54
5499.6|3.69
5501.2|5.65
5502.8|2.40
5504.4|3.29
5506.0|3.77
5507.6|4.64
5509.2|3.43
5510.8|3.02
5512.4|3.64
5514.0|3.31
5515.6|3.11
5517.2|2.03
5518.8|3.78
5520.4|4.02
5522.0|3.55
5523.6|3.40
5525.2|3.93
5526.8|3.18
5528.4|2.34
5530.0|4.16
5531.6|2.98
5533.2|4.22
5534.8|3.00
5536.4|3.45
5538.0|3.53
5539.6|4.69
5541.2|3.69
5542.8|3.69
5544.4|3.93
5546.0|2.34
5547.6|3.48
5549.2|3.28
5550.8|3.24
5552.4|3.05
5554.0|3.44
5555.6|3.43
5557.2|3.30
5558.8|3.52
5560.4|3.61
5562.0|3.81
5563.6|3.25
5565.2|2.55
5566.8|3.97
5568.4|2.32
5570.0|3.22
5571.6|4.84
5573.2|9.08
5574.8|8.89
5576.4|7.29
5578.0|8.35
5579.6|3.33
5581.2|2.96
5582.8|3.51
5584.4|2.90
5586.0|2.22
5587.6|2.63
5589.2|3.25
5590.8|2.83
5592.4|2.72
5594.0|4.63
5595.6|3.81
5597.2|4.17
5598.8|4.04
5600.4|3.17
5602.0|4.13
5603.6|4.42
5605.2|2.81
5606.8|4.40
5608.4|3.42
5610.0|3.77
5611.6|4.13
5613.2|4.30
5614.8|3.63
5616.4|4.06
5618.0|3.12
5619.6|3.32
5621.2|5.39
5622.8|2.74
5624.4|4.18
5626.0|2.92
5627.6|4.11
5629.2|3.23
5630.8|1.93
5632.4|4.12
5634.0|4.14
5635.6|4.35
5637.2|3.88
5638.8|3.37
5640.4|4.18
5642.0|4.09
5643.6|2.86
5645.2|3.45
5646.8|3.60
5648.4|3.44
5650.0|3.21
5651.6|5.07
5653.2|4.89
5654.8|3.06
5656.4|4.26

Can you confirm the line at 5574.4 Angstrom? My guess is H-beta 4861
